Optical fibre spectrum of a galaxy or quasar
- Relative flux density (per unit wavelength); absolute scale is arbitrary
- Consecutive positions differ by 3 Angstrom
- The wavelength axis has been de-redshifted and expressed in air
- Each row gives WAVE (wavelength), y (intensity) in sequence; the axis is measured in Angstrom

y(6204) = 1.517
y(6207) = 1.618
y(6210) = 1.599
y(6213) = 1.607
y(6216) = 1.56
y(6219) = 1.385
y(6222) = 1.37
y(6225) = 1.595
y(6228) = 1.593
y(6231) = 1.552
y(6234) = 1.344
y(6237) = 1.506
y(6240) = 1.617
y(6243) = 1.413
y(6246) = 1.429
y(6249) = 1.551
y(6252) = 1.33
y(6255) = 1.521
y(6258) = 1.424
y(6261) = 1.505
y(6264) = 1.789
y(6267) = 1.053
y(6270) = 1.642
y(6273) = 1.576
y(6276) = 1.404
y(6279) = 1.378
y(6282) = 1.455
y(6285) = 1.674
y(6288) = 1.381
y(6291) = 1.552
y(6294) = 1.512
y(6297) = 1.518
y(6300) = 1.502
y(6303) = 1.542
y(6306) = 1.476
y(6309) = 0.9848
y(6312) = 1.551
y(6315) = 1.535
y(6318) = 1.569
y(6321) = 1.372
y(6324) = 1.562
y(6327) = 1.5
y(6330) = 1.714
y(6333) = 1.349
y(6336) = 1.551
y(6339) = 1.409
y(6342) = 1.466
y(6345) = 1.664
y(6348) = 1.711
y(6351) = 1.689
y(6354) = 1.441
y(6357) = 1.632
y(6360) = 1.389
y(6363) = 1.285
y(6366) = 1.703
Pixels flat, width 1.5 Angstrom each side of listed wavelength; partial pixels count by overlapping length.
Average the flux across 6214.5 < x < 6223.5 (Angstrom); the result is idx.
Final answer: 1.44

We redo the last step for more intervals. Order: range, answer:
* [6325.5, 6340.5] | 1.5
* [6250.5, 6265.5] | 1.51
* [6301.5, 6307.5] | 1.51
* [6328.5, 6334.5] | 1.53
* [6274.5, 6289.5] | 1.46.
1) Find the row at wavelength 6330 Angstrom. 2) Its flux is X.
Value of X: 1.714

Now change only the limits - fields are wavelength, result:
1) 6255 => 1.521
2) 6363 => 1.285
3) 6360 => 1.389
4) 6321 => 1.372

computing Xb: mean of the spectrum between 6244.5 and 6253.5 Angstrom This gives 1.44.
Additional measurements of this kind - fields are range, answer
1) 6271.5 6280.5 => 1.45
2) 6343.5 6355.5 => 1.63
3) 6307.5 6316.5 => 1.36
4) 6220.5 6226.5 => 1.48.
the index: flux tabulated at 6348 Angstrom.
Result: 1.711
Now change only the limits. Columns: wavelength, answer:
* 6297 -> 1.518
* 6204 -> 1.517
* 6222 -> 1.37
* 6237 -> 1.506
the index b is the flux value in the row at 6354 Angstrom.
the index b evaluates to 1.441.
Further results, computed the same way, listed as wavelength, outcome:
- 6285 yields 1.674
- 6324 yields 1.562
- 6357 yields 1.632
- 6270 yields 1.642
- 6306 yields 1.476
